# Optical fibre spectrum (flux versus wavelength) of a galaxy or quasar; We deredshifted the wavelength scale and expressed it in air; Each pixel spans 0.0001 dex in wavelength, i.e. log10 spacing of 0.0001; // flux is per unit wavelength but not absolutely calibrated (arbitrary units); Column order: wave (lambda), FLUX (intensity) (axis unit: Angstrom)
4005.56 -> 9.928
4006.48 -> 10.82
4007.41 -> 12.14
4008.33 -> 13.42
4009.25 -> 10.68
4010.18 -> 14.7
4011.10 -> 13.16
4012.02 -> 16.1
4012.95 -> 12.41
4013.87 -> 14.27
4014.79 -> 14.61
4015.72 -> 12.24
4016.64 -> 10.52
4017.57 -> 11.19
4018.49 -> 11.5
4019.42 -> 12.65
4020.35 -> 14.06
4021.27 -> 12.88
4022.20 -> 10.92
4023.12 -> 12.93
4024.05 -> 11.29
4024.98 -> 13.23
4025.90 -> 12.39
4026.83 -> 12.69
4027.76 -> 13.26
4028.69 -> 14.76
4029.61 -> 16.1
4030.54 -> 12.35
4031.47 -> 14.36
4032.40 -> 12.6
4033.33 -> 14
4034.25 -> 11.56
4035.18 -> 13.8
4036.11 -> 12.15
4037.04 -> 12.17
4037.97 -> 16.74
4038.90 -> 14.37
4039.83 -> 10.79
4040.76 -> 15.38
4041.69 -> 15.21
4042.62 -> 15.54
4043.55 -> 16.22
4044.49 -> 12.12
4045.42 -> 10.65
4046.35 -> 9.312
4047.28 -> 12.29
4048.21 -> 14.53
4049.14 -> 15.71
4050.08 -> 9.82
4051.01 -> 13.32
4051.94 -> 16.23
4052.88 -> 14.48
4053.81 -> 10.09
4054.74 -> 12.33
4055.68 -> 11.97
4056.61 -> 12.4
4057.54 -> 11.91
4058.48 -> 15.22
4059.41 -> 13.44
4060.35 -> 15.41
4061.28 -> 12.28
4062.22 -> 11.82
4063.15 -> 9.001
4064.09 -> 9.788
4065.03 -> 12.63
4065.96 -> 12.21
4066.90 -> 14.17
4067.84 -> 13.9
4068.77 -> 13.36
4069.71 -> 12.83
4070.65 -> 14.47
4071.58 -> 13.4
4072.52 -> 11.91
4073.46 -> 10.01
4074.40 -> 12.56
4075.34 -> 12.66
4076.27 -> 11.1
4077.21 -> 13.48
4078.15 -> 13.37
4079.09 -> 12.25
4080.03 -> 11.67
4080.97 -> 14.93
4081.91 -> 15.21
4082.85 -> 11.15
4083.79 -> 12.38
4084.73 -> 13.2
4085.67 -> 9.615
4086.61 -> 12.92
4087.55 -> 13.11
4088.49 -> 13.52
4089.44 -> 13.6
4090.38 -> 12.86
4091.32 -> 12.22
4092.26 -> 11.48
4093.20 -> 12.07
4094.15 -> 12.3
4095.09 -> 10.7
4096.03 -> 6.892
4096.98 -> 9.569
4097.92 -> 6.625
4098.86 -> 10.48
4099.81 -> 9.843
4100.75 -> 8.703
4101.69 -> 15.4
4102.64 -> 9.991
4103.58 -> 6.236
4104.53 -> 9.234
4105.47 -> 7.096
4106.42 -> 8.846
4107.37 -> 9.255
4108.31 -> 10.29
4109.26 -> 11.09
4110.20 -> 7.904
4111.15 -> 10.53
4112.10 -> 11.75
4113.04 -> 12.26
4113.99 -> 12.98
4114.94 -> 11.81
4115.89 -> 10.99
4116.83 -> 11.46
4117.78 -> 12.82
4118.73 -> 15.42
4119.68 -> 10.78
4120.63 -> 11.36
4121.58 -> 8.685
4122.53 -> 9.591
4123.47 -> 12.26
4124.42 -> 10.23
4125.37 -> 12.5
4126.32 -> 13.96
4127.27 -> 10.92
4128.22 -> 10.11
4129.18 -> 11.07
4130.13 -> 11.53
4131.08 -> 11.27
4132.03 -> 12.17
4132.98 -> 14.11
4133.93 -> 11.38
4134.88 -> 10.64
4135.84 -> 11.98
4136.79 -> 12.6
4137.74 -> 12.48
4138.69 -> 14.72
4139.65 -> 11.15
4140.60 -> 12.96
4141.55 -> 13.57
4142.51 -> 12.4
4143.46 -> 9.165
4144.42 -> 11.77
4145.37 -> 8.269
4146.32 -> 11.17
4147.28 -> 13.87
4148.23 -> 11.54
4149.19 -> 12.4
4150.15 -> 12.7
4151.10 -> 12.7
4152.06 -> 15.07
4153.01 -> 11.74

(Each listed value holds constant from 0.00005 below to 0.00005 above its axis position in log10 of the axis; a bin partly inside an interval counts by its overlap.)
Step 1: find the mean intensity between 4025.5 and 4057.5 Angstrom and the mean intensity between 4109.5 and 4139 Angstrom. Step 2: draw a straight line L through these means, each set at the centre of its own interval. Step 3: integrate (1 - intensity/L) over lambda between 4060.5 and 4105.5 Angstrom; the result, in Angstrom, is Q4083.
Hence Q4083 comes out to 2.68 Angstrom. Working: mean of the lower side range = 13.3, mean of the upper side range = 11.7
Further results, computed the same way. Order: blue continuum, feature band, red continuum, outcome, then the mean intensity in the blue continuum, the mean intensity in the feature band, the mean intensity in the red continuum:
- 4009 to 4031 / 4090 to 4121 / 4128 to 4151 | 4.0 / 13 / 10.6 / 11.9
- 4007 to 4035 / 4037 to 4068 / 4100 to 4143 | -1.5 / 13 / 13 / 11.3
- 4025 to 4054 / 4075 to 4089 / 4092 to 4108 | -2.5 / 13.4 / 12.7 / 9.67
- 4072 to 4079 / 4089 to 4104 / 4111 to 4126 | 1.7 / 12.2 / 10.6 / 11.6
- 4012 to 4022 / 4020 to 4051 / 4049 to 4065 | -1.3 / 12.7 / 13.2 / 12.6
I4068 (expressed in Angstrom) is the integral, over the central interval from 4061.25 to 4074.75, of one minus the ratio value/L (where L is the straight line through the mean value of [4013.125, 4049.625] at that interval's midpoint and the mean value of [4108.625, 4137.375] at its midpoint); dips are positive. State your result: 0.24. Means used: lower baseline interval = 13.2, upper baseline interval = 11.5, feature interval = 12.3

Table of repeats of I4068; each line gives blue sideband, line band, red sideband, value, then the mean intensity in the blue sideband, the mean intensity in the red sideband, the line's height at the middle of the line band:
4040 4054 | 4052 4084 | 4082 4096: 0.2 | 13.4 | 12.1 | 12.8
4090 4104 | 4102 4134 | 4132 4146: 0.6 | 10.4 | 11.9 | 11.2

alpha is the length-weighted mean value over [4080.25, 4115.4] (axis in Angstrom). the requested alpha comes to 11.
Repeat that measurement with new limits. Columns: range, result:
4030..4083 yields 13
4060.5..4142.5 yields 11.6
